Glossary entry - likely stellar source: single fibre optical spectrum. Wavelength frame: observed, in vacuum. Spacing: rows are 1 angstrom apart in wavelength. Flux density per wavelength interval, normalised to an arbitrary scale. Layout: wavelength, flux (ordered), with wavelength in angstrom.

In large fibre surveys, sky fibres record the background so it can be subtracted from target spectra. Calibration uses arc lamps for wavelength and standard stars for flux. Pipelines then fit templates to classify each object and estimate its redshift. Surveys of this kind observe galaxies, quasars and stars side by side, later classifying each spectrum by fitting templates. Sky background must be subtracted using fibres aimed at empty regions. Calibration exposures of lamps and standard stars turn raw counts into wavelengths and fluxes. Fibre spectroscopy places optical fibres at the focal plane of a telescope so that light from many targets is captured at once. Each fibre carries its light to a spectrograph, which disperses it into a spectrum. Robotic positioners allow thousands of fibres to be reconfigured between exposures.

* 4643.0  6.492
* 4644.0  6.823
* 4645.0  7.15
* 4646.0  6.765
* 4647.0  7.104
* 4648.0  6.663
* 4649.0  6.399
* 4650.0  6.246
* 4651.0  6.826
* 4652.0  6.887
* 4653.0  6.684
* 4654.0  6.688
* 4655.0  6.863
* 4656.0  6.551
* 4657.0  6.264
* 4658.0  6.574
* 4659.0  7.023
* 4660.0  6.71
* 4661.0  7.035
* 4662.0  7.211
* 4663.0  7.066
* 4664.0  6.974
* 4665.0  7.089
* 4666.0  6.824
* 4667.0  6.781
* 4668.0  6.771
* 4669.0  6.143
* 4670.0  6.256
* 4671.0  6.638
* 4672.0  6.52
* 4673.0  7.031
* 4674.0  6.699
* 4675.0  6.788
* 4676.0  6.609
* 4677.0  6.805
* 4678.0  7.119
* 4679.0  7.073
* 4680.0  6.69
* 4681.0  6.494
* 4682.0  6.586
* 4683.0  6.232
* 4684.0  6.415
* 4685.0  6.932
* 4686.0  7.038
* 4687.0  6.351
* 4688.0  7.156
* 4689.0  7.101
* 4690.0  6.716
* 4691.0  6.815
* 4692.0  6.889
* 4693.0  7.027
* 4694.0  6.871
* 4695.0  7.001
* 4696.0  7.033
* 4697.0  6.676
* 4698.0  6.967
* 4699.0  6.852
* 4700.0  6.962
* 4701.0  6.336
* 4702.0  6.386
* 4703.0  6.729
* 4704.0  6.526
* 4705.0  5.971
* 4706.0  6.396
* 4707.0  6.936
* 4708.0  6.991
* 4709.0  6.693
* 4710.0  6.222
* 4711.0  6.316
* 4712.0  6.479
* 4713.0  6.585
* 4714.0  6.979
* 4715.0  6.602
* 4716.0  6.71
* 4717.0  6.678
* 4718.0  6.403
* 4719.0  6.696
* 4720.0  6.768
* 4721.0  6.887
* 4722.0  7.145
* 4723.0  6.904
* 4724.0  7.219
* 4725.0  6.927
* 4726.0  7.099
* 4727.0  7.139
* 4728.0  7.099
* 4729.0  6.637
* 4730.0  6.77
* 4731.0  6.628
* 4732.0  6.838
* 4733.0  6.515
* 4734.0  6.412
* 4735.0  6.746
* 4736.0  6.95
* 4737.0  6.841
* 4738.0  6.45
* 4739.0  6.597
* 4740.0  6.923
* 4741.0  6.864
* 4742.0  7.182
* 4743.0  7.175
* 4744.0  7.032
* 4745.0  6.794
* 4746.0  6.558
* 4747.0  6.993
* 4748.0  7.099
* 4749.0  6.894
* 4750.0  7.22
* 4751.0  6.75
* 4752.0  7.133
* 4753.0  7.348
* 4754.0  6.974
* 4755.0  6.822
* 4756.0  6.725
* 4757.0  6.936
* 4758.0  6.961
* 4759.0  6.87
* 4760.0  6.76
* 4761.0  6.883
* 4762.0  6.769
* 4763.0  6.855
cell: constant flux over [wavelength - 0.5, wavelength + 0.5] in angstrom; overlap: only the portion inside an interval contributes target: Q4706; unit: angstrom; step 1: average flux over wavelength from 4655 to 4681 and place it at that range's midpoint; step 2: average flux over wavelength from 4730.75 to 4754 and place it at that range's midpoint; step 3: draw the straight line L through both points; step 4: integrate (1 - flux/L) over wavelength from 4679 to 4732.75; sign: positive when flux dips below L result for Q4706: 0.6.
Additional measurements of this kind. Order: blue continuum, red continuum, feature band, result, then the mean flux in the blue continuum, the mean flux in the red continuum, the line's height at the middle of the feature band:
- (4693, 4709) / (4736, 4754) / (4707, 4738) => 0.3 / 6.72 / 6.93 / 6.82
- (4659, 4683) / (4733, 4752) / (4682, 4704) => 0.1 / 6.77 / 6.86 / 6.8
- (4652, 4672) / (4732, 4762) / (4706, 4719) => 0.4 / 6.74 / 6.87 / 6.82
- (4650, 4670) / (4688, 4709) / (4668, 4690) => 0.2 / 6.76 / 6.77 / 6.76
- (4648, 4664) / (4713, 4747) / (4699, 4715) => 0.5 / 6.74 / 6.82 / 6.8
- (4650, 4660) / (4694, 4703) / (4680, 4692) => 0.1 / 6.68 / 6.78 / 6.75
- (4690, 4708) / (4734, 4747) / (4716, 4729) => -0.2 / 6.73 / 6.83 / 6.79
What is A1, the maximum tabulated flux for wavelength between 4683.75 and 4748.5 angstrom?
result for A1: 7.219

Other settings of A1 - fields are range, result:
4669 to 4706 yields 7.156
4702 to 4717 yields 6.991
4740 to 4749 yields 7.182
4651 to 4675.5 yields 7.211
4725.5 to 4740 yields 7.139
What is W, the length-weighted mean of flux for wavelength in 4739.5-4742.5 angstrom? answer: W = 6.99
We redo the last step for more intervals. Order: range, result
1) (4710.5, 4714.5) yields 6.59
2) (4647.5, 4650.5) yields 6.44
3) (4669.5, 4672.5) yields 6.47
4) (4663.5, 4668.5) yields 6.89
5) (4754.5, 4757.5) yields 6.83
